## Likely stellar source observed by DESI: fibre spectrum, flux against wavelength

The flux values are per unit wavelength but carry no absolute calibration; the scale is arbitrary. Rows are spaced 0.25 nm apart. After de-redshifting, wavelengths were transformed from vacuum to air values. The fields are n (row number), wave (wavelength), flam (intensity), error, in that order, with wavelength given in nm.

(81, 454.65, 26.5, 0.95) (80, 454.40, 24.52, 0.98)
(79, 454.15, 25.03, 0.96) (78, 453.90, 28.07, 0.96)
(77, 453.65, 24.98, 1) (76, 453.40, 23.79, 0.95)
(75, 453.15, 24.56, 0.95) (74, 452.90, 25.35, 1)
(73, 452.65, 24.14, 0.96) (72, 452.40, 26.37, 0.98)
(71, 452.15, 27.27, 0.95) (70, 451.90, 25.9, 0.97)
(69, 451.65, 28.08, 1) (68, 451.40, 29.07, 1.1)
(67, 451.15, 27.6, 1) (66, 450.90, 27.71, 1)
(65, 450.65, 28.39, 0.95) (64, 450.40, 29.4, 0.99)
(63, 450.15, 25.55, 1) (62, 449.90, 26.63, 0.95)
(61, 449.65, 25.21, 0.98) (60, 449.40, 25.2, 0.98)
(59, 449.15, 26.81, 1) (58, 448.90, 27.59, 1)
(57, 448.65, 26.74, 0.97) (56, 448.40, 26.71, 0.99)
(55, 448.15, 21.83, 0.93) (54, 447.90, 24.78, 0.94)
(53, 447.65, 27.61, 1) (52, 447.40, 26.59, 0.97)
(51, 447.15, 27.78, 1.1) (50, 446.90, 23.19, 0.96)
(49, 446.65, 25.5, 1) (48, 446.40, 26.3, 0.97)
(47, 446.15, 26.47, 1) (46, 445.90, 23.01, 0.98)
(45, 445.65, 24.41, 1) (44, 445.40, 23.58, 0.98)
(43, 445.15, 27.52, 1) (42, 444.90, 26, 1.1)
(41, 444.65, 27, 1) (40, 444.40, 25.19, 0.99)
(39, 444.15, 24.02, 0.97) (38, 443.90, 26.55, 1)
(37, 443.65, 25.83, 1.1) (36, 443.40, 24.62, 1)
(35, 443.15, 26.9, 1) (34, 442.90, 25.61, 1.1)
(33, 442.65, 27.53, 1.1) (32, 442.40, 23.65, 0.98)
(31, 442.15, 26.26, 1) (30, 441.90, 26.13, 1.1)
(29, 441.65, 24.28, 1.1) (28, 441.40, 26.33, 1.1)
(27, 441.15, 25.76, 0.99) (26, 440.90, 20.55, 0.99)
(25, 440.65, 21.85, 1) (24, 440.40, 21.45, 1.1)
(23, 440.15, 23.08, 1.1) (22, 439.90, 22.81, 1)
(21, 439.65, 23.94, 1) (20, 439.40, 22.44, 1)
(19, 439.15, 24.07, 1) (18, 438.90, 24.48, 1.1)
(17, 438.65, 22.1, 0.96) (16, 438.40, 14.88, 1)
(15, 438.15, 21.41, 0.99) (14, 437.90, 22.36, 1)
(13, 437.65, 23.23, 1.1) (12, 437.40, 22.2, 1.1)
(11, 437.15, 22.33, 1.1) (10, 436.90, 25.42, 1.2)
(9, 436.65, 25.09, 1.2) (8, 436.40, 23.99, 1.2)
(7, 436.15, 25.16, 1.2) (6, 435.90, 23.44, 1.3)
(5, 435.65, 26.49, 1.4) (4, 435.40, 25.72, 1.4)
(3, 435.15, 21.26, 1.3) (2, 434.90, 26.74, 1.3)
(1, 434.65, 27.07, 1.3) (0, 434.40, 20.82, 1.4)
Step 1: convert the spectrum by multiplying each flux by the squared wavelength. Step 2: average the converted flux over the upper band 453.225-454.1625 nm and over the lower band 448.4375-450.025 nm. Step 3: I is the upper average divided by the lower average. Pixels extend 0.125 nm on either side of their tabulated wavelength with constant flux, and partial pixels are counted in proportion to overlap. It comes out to 1.0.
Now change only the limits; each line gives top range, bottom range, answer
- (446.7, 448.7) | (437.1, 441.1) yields 1.20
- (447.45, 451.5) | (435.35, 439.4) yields 1.21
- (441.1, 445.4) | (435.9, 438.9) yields 1.17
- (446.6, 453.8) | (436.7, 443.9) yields 1.16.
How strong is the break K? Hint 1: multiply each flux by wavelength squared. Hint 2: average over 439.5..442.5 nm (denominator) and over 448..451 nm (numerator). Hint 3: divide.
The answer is 1.15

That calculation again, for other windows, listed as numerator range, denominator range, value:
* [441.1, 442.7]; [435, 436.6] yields 1.08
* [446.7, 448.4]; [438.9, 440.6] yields 1.14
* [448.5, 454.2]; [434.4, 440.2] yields 1.21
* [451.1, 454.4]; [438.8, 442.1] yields 1.16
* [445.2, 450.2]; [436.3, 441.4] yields 1.17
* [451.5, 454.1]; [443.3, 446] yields 1.06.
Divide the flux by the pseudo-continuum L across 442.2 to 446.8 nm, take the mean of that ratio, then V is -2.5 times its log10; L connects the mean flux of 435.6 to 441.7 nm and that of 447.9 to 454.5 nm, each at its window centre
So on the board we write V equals -0.042 mag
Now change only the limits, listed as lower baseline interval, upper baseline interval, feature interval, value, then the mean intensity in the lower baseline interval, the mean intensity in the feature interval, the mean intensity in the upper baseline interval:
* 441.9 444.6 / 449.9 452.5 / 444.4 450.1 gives 0.04 mag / 25.7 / 25.7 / 27.5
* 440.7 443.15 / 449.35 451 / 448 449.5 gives 0.03 mag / 25.1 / 25.8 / 26.9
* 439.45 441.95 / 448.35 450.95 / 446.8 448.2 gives 0.02 mag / 23.5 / 25.5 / 26.9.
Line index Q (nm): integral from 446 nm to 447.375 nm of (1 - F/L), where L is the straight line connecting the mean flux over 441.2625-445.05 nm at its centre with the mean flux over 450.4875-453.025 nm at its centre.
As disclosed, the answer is 0.02 nm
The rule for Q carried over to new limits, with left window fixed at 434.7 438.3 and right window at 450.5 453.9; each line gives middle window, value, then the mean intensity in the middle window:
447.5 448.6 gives 0.019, 25.4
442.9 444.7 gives -0.040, 25.7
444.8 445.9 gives 0.012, 25.1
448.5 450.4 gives -0.031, 26.5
